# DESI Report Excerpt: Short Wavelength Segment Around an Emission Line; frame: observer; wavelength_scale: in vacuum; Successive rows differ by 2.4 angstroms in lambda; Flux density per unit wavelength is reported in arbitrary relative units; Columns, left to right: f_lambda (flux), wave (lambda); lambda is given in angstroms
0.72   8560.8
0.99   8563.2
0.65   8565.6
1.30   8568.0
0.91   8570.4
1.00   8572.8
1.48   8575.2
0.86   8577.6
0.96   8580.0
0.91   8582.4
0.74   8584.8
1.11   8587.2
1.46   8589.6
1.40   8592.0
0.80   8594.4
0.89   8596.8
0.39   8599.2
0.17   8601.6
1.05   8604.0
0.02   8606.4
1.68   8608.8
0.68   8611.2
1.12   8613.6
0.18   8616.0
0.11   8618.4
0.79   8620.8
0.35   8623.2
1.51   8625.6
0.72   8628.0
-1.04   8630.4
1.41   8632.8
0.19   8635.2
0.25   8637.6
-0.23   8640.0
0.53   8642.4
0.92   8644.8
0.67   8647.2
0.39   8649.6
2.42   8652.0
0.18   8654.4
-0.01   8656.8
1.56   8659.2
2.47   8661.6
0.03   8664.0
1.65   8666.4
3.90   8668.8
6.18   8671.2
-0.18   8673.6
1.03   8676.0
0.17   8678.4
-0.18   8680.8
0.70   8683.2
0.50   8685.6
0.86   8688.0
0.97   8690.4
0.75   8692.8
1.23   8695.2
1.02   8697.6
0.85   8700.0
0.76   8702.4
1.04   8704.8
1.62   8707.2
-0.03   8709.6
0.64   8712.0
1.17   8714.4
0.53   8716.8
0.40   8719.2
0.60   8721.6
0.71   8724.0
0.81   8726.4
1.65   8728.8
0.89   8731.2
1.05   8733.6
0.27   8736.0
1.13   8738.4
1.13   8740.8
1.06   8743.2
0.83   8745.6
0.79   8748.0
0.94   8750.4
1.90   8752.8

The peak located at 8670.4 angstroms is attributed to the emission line H-beta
